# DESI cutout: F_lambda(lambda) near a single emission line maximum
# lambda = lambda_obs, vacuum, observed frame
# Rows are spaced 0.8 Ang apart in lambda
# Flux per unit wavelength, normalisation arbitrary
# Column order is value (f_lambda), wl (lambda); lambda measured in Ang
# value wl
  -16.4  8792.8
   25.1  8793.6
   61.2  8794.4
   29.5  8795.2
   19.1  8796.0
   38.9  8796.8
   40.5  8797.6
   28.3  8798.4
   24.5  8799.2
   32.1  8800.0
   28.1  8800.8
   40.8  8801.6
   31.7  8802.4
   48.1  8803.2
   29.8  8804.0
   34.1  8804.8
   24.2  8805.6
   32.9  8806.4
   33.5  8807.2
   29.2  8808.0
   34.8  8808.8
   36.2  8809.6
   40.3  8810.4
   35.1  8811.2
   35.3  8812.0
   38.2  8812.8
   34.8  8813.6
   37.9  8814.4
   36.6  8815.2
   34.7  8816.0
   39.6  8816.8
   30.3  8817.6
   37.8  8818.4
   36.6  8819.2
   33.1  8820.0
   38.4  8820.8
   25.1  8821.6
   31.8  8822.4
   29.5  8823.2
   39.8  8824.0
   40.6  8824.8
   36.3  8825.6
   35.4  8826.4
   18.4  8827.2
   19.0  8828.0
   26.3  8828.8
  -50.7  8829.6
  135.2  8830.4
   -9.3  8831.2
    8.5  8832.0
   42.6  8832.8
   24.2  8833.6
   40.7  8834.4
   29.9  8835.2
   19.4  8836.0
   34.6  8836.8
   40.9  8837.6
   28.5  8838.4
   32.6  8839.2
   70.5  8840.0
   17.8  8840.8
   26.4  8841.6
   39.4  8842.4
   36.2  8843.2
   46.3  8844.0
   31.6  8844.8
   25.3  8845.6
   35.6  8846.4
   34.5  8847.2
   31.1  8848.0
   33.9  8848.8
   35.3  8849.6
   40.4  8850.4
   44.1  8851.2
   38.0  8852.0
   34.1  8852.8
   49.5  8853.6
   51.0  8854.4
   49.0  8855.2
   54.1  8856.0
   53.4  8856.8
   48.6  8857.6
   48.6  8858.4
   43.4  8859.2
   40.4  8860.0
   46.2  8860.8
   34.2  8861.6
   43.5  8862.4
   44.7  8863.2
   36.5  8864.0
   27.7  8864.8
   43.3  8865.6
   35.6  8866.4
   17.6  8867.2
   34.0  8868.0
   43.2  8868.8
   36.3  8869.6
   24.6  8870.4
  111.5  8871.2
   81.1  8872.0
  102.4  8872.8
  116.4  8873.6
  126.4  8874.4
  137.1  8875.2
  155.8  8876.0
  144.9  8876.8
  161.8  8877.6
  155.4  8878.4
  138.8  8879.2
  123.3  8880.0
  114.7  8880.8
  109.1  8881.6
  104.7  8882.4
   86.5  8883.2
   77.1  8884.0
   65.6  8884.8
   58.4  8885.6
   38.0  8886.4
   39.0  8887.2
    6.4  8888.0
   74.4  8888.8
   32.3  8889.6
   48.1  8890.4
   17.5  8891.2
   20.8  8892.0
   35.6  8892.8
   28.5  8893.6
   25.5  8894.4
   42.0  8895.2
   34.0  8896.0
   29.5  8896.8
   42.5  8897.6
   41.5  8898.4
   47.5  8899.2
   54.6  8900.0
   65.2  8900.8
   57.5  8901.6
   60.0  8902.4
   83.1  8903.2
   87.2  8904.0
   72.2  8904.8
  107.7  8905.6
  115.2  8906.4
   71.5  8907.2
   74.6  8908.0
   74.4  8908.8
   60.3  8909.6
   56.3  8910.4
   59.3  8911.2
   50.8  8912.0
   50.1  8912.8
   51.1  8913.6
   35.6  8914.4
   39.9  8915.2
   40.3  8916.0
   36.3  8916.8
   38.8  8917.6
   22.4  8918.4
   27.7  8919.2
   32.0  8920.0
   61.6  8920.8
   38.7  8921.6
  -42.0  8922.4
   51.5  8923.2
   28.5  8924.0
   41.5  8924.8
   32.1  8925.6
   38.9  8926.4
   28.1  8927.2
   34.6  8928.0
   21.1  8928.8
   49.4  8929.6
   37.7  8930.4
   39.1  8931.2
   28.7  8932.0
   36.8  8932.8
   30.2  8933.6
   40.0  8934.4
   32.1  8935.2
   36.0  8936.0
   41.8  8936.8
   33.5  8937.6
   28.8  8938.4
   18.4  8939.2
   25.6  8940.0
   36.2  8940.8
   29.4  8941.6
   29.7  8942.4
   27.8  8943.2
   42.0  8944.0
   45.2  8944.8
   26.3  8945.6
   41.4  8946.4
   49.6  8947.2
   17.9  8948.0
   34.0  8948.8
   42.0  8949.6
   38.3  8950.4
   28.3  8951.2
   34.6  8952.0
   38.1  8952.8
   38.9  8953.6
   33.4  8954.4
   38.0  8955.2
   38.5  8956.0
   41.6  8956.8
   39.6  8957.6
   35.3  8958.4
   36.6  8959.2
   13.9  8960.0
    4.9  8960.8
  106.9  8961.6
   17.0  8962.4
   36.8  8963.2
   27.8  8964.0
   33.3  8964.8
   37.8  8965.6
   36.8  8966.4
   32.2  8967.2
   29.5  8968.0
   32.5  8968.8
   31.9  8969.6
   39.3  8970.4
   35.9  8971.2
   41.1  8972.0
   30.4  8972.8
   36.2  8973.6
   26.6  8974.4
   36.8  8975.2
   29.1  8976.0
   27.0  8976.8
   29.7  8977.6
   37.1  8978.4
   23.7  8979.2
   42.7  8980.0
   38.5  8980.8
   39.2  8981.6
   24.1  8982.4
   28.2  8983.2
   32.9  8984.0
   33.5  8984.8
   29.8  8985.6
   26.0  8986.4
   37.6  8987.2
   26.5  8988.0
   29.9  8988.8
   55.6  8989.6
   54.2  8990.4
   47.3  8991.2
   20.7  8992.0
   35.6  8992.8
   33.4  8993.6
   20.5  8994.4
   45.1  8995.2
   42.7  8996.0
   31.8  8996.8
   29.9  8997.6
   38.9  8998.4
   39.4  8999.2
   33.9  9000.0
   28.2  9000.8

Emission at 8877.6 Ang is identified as H-alpha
